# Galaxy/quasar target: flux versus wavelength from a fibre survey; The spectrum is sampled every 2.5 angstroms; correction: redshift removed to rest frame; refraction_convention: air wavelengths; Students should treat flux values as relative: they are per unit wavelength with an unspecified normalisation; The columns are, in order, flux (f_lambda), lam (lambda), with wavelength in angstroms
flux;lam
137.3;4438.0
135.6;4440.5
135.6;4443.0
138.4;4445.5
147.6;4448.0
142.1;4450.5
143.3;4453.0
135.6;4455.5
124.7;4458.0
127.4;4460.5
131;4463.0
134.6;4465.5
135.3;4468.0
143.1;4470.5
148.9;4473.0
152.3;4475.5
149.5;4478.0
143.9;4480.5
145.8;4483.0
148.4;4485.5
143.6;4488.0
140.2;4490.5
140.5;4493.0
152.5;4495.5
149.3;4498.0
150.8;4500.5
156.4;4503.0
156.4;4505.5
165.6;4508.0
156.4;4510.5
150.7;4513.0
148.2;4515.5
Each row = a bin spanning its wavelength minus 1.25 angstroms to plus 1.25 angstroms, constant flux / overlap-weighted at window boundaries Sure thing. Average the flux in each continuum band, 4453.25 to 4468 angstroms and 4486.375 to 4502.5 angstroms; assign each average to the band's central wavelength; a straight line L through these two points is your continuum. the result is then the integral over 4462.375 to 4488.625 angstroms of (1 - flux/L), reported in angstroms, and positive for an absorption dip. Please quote -1.0 angstroms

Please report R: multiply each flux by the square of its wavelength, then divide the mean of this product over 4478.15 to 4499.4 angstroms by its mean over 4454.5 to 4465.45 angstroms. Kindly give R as 1.1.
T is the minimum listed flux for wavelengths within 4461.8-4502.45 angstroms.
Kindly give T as 131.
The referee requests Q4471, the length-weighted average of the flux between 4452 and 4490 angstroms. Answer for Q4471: 140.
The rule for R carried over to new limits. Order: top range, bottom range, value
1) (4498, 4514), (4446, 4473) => 1.16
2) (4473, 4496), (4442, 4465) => 1.09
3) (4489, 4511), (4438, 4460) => 1.13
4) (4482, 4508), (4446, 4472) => 1.11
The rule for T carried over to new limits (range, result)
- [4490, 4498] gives 140.2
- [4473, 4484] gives 143.9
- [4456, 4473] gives 124.7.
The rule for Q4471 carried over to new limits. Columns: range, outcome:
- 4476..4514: 150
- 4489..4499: 145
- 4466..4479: 145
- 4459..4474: 136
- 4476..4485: 147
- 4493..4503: 150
